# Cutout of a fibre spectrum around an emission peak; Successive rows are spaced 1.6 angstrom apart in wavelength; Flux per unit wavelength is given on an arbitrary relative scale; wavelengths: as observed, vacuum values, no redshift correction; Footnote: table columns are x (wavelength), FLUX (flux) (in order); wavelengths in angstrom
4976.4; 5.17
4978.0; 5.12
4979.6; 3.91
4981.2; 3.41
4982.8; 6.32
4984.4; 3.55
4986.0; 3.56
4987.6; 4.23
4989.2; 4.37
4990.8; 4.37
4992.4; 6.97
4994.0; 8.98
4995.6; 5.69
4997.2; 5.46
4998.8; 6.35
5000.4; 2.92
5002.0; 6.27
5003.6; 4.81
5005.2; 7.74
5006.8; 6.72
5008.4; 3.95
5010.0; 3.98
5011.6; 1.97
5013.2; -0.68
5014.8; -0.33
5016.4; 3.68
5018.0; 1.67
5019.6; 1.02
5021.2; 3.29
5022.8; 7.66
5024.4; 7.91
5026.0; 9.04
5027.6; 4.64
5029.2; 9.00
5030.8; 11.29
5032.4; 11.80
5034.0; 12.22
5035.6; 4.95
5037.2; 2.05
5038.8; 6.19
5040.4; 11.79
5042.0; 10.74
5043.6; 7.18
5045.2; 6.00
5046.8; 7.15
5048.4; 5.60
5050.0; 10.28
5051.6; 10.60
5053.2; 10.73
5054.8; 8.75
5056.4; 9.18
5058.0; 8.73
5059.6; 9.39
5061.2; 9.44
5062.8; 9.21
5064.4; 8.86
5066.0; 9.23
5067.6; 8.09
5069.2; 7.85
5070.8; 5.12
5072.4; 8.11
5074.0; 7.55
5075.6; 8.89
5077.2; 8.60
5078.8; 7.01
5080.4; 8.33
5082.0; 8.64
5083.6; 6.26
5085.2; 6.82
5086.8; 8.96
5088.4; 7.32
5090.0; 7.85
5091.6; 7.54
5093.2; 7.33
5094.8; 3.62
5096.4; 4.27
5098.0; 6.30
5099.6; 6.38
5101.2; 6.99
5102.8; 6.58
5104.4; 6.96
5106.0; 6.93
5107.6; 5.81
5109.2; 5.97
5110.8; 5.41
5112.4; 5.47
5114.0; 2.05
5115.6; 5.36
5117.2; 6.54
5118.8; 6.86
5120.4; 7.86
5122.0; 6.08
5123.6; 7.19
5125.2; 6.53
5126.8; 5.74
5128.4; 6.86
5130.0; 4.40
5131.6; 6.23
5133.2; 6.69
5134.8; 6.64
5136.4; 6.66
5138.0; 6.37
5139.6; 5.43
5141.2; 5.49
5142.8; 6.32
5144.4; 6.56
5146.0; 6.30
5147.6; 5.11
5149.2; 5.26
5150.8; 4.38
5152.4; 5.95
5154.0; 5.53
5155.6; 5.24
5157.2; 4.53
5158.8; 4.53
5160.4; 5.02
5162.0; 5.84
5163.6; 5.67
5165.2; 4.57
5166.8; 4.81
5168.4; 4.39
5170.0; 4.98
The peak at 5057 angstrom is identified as Lyman alpha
